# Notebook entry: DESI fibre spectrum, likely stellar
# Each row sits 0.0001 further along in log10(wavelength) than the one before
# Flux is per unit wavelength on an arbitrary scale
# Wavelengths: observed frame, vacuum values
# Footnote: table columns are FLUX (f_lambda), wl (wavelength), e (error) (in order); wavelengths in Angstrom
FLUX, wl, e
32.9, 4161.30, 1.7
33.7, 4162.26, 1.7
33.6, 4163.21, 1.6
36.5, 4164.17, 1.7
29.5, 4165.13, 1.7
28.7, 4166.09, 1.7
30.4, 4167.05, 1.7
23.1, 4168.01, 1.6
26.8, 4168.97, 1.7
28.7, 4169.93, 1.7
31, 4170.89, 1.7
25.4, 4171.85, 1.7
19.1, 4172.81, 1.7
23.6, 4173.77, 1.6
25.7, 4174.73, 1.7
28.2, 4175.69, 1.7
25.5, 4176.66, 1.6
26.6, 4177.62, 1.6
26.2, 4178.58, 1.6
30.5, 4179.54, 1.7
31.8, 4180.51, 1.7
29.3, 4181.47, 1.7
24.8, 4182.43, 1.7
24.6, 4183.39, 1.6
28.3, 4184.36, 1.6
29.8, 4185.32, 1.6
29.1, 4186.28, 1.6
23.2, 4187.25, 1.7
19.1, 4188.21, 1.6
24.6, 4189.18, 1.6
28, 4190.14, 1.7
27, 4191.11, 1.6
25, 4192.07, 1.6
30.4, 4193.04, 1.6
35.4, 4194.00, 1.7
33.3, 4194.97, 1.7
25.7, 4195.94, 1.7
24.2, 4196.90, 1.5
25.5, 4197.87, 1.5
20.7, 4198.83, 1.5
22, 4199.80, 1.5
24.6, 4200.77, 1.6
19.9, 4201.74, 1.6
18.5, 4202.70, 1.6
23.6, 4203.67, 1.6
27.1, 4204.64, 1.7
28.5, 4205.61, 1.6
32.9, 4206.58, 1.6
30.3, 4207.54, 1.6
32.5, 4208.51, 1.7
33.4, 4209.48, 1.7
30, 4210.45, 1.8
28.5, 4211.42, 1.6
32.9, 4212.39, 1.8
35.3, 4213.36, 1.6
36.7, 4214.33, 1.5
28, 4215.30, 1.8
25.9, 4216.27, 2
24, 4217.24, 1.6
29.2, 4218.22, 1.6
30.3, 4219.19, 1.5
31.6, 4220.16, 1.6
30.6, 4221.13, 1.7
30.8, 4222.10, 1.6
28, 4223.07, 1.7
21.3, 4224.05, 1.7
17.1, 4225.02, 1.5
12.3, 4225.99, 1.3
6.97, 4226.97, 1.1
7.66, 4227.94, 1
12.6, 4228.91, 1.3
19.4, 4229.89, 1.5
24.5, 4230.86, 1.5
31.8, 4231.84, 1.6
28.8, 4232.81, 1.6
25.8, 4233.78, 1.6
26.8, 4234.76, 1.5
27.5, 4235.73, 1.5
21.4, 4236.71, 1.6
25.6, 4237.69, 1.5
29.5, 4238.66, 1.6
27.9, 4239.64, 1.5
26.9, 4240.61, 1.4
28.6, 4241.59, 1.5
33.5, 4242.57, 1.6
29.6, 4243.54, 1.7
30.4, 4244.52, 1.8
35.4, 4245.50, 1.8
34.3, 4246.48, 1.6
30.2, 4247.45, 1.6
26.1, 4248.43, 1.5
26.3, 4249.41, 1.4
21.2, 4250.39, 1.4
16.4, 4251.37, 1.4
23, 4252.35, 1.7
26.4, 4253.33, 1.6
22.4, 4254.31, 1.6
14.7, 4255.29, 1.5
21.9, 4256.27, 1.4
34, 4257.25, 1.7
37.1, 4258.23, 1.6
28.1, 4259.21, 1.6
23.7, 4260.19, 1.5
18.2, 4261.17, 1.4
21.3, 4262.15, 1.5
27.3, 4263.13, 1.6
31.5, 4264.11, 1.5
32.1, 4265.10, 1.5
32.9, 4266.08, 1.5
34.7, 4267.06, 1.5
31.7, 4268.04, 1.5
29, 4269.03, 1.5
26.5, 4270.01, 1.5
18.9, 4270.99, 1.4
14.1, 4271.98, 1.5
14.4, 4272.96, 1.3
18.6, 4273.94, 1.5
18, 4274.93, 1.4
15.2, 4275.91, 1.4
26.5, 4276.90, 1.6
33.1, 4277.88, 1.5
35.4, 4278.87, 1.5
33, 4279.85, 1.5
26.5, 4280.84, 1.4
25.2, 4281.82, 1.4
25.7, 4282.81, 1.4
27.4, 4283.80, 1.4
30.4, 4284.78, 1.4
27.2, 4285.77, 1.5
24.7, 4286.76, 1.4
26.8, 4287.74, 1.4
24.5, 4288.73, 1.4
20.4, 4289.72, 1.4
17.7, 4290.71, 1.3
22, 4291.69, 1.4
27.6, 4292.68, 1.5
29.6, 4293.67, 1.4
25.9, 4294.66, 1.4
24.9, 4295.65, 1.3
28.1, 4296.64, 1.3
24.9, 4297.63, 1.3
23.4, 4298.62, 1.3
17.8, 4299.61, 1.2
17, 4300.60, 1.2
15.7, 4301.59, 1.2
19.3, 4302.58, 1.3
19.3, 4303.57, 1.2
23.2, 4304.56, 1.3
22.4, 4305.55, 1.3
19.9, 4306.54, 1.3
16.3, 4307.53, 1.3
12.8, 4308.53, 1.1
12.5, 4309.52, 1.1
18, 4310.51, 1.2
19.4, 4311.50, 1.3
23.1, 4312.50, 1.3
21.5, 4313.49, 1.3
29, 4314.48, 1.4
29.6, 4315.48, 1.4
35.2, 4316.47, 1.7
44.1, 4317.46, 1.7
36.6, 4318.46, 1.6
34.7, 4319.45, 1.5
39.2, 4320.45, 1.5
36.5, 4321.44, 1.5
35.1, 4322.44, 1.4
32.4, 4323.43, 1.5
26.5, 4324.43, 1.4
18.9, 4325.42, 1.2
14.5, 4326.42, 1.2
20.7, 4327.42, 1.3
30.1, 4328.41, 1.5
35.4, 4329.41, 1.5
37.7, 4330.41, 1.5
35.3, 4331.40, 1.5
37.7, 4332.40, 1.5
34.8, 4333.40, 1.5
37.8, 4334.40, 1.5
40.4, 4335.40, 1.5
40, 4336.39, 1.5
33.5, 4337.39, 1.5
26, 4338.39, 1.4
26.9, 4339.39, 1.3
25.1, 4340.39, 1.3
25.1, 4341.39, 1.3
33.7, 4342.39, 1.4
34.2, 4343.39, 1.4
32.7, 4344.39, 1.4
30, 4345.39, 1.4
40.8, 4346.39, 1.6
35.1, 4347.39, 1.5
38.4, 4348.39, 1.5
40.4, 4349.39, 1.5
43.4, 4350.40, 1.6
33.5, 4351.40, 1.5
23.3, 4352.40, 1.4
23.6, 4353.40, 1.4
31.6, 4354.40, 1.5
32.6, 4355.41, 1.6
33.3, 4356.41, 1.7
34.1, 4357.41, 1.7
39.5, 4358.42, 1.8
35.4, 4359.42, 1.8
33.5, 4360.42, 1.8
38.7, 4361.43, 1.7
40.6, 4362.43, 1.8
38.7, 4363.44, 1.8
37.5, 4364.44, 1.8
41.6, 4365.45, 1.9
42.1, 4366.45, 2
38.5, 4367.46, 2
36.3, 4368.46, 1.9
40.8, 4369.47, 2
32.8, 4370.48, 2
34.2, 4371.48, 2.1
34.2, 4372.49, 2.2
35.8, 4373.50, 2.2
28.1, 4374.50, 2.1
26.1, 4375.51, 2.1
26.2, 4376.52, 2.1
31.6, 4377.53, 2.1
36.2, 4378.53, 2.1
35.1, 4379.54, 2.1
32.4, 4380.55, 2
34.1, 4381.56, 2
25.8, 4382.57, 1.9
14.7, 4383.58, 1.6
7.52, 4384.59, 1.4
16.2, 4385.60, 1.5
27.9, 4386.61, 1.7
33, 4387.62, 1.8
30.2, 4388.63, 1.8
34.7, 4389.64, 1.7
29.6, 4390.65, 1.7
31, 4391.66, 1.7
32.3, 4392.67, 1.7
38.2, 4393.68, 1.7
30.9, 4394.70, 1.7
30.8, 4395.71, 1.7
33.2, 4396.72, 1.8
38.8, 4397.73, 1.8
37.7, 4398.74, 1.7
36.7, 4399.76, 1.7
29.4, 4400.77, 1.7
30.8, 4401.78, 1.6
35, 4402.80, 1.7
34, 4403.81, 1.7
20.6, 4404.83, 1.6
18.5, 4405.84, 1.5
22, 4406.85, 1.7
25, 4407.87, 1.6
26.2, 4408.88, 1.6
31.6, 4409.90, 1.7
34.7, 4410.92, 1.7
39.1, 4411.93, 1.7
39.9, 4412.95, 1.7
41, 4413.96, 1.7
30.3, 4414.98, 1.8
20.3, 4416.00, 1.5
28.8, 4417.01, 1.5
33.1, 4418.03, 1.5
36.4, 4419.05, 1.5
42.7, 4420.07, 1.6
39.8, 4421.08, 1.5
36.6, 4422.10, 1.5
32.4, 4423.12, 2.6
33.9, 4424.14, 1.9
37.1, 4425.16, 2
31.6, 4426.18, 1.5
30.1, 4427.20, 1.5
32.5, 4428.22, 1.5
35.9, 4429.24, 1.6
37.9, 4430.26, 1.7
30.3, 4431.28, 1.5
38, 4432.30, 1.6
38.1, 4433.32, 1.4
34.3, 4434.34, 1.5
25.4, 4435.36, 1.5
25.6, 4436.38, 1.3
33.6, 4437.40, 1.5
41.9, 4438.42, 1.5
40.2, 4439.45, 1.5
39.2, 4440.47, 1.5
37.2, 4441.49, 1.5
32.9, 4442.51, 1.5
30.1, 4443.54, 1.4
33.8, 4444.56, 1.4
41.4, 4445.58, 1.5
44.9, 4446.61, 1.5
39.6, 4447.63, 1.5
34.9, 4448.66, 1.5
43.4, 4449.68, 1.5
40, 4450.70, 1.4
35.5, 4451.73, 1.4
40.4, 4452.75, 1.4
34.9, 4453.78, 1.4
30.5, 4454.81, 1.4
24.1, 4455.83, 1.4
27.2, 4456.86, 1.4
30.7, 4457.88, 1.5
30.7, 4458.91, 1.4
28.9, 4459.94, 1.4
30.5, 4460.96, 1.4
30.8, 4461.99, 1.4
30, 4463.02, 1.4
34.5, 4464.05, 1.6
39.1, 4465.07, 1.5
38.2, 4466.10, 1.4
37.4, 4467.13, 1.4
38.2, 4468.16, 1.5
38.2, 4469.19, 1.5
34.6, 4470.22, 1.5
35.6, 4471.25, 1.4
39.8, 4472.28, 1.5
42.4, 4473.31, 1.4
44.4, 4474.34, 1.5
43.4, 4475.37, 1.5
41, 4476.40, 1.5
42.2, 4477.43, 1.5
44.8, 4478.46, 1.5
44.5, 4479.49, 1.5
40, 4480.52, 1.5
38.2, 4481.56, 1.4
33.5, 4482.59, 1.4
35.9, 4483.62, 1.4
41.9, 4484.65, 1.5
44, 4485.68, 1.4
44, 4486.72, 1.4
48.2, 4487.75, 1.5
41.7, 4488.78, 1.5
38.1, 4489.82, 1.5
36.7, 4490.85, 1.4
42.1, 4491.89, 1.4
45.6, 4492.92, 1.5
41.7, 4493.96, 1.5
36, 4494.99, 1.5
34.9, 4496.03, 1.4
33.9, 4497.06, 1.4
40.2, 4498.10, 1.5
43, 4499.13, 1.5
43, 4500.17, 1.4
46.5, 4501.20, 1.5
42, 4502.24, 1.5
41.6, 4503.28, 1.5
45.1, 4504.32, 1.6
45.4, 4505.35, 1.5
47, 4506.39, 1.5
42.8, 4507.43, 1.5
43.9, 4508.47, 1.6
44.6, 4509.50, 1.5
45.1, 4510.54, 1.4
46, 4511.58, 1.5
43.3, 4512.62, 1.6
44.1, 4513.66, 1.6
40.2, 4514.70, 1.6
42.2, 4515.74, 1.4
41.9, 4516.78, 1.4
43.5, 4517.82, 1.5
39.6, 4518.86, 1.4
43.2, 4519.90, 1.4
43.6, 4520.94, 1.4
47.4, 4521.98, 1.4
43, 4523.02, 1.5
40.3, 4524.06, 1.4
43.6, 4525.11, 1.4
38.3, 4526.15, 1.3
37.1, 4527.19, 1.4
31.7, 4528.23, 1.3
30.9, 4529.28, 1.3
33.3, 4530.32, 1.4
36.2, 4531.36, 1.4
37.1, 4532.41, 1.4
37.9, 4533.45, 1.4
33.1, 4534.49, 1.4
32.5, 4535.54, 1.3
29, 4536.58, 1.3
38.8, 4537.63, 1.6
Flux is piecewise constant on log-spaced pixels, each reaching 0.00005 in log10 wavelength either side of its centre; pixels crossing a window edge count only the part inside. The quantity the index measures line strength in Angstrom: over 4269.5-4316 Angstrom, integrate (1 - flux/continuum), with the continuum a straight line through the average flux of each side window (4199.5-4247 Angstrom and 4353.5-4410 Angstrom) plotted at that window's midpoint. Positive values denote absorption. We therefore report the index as 9.7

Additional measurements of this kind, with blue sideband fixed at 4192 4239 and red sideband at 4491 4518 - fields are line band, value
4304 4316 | 4.1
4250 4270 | 1.5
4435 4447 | 1.0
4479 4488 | 0.1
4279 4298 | 2.5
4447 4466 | 2.8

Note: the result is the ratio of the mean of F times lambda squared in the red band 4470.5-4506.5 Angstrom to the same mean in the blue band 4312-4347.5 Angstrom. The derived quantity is 1.39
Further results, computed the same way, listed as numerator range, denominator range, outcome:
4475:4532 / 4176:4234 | 1.81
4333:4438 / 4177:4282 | 1.34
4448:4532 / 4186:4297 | 1.69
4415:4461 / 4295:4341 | 1.33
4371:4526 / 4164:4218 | 1.48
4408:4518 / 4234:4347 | 1.51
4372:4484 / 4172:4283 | 1.41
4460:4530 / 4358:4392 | 1.32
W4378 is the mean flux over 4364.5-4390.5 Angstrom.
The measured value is 31.1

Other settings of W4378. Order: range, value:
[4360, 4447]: 33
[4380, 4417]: 29.8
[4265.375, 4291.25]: 25.4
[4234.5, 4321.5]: 25.6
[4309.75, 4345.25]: 30.8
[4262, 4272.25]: 27.7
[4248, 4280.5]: 25.3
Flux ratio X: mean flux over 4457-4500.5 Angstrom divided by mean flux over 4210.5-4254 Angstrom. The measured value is 1.48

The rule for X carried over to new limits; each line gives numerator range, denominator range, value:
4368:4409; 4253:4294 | 1.18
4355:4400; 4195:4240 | 1.28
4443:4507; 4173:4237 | 1.48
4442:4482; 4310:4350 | 1.16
